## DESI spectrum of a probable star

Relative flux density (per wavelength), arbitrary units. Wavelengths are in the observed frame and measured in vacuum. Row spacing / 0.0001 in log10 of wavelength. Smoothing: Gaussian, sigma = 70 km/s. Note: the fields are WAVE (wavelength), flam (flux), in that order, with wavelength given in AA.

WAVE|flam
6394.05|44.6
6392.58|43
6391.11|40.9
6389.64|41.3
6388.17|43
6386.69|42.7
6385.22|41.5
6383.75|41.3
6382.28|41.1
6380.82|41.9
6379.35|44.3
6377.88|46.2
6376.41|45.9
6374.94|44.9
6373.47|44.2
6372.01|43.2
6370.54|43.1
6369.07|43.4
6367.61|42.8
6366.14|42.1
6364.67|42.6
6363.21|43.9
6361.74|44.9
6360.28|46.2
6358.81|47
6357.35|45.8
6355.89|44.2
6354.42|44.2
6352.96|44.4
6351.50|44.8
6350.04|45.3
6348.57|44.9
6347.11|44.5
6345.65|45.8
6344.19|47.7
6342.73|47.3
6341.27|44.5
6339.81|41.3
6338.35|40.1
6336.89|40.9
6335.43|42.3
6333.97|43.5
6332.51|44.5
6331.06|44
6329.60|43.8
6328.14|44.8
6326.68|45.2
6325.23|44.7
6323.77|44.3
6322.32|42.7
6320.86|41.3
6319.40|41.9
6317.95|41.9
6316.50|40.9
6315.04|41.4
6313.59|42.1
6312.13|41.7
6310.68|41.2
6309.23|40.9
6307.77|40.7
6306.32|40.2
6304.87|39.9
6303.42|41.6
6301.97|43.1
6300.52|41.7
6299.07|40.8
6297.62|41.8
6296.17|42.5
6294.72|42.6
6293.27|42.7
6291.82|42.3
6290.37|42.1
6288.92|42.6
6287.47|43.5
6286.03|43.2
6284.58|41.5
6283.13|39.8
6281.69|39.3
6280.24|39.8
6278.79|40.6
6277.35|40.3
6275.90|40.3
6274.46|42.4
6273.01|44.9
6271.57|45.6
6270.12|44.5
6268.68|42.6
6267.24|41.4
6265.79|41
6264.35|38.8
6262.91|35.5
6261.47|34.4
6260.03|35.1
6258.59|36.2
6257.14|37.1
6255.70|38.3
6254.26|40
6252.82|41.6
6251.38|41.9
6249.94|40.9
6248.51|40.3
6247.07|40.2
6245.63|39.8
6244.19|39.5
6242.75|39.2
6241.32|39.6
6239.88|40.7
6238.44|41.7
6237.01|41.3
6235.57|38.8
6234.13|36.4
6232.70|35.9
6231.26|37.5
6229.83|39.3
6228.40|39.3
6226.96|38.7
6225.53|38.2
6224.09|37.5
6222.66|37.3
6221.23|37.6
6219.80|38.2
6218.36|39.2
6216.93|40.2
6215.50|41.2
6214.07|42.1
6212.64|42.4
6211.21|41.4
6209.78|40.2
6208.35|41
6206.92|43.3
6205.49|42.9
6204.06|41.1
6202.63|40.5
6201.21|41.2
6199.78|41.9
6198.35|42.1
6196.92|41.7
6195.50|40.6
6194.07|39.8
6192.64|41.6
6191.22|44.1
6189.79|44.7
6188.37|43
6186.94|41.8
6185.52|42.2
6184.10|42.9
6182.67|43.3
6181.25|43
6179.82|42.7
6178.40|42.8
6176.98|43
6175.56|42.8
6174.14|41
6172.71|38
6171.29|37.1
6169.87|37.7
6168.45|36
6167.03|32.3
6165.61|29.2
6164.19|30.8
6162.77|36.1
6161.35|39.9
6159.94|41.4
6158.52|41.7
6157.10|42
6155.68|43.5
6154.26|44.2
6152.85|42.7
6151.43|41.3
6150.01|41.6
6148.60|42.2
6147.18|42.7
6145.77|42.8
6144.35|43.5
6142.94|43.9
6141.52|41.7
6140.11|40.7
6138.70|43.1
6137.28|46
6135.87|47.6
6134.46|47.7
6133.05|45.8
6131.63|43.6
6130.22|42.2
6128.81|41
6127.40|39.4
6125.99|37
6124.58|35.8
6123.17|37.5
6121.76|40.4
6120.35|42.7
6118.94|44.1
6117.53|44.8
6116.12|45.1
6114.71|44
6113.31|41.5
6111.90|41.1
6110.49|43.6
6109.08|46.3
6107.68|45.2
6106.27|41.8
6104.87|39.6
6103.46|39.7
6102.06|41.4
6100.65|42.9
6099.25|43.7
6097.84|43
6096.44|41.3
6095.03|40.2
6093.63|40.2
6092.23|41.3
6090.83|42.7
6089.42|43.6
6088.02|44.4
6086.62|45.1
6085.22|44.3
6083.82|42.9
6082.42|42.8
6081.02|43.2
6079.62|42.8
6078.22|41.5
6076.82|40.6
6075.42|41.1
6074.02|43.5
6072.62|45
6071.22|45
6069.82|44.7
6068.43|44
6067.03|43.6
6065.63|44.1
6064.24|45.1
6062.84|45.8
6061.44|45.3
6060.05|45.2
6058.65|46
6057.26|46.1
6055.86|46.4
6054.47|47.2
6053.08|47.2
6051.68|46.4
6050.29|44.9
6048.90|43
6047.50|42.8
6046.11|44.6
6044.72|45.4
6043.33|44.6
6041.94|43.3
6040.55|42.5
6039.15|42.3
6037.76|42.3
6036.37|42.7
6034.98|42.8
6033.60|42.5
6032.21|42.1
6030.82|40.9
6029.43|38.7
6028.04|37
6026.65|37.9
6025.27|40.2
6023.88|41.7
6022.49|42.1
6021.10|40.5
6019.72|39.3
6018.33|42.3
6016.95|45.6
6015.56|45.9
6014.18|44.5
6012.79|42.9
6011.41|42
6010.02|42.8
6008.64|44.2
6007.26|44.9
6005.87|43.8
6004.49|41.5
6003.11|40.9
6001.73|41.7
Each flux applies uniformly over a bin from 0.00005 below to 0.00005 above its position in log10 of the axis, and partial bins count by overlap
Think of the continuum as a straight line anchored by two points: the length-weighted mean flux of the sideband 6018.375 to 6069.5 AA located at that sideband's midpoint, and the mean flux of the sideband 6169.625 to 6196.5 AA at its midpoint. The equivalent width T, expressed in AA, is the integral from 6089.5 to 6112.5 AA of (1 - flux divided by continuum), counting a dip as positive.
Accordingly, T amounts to 0.25 AA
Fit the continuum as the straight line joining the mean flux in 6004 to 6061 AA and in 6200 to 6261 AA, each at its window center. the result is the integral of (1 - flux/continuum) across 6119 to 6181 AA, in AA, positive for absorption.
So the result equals 0.3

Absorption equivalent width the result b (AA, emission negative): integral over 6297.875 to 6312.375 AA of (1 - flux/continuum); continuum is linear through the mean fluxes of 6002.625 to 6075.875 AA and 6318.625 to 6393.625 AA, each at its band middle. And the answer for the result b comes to 0.8 AA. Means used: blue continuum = 43.4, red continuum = 43.7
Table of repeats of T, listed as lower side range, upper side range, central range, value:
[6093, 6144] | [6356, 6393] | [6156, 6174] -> 2.3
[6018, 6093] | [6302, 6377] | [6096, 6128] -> 1.1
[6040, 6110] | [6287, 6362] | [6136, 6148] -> 0.1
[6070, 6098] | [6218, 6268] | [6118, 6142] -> -0.3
